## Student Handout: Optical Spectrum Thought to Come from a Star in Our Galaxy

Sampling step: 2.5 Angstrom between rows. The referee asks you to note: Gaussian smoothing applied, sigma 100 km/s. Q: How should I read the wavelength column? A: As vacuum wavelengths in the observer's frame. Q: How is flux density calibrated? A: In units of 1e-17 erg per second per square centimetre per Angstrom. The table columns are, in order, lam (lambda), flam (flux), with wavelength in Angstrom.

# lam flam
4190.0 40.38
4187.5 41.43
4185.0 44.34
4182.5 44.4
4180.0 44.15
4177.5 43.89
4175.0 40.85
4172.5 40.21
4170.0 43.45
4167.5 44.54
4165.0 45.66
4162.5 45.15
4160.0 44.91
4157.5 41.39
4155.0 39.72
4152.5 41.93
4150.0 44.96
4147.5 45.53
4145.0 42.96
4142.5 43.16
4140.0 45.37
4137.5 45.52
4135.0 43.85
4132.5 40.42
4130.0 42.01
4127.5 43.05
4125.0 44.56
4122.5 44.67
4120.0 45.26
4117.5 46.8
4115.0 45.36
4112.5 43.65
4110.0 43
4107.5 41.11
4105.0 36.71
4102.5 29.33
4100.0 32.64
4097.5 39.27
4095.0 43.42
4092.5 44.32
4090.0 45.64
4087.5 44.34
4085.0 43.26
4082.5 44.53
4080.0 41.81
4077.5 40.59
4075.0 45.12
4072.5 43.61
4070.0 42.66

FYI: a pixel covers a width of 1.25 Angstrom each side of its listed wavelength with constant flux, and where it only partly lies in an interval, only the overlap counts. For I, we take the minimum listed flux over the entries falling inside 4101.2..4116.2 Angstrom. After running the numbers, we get 29.33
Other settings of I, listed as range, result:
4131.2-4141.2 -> 40.42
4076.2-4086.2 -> 40.59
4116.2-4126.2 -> 44.56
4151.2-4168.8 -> 39.72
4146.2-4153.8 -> 41.93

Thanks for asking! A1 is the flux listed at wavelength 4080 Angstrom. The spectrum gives 41.81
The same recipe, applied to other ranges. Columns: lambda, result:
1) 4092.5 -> 44.32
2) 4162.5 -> 45.15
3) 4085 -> 43.26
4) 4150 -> 44.96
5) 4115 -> 45.36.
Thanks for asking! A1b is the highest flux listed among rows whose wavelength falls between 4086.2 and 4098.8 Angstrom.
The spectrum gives 45.64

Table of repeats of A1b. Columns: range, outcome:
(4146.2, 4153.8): 45.53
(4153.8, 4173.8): 45.66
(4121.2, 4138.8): 45.52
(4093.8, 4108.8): 43.42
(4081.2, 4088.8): 44.53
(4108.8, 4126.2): 46.8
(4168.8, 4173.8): 43.45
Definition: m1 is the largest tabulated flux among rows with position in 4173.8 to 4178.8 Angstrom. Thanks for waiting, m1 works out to 43.89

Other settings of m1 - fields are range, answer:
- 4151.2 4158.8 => 41.93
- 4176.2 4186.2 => 44.4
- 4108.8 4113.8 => 43.65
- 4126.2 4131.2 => 43.05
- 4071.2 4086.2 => 45.12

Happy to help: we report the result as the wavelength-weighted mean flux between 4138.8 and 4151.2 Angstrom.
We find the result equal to 44.4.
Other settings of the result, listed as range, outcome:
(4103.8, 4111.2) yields 40.3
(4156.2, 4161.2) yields 43.1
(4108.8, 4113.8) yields 43.3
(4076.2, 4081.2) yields 41.2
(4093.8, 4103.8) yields 36.1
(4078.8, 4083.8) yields 43.2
